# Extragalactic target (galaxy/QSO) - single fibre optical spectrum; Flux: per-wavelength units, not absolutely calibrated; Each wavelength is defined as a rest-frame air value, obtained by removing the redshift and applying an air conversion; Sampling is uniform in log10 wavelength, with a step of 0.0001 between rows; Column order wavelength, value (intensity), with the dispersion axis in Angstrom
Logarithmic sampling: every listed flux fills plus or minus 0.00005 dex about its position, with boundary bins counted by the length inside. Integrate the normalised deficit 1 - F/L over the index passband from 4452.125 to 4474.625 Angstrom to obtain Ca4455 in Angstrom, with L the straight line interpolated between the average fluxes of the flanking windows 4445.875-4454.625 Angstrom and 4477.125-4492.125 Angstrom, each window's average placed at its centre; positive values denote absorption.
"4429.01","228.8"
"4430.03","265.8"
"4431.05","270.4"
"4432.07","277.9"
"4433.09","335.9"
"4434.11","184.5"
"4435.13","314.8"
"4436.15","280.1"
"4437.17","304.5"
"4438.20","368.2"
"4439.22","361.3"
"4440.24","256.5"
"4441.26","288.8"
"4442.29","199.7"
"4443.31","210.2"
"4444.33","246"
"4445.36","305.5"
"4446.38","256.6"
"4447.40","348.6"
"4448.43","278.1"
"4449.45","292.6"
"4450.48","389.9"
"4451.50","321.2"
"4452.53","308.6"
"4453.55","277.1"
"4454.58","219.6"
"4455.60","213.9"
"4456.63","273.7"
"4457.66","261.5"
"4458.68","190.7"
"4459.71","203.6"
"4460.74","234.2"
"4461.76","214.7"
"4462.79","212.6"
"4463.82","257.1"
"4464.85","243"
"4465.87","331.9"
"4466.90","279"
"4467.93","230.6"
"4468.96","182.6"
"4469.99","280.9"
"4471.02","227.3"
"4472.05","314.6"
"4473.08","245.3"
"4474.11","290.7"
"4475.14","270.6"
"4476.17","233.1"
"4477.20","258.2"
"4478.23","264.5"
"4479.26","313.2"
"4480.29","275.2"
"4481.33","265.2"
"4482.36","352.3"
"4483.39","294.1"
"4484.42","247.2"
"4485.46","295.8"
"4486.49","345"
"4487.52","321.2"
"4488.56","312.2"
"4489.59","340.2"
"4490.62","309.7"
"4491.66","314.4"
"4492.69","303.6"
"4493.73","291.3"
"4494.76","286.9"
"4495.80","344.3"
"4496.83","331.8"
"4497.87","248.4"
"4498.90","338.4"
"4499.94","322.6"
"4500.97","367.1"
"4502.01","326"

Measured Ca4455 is 3.96 Angstrom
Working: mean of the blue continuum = 303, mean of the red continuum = 302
